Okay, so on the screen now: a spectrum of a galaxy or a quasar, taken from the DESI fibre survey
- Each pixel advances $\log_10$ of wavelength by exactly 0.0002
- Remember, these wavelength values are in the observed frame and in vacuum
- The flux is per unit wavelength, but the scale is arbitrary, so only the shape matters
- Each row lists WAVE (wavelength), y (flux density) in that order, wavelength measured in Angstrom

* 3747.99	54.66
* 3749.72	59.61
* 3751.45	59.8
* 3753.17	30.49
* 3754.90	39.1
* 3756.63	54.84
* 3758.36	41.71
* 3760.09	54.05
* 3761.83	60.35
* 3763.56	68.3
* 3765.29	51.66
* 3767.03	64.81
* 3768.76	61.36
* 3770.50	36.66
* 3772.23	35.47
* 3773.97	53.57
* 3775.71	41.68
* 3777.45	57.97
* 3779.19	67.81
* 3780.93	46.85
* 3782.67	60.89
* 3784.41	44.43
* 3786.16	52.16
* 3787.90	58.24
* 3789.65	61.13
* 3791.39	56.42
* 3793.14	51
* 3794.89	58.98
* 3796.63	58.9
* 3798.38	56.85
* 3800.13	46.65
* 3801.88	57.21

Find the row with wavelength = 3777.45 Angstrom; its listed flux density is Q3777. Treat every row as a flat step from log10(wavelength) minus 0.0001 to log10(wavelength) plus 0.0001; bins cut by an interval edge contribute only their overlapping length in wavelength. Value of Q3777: 57.97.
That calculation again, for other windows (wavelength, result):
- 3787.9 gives 58.24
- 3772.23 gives 35.47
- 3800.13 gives 46.65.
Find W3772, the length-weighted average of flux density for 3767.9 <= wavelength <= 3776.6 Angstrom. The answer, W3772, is 45.7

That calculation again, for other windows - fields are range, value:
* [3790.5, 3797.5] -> 56.4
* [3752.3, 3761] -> 44.1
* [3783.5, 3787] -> 48.3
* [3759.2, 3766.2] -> 58.5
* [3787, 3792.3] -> 58.5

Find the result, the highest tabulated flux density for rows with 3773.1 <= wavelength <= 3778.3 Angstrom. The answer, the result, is 57.97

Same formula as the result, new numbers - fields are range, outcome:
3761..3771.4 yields 68.3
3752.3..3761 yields 54.84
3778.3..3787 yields 67.81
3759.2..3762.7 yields 60.35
